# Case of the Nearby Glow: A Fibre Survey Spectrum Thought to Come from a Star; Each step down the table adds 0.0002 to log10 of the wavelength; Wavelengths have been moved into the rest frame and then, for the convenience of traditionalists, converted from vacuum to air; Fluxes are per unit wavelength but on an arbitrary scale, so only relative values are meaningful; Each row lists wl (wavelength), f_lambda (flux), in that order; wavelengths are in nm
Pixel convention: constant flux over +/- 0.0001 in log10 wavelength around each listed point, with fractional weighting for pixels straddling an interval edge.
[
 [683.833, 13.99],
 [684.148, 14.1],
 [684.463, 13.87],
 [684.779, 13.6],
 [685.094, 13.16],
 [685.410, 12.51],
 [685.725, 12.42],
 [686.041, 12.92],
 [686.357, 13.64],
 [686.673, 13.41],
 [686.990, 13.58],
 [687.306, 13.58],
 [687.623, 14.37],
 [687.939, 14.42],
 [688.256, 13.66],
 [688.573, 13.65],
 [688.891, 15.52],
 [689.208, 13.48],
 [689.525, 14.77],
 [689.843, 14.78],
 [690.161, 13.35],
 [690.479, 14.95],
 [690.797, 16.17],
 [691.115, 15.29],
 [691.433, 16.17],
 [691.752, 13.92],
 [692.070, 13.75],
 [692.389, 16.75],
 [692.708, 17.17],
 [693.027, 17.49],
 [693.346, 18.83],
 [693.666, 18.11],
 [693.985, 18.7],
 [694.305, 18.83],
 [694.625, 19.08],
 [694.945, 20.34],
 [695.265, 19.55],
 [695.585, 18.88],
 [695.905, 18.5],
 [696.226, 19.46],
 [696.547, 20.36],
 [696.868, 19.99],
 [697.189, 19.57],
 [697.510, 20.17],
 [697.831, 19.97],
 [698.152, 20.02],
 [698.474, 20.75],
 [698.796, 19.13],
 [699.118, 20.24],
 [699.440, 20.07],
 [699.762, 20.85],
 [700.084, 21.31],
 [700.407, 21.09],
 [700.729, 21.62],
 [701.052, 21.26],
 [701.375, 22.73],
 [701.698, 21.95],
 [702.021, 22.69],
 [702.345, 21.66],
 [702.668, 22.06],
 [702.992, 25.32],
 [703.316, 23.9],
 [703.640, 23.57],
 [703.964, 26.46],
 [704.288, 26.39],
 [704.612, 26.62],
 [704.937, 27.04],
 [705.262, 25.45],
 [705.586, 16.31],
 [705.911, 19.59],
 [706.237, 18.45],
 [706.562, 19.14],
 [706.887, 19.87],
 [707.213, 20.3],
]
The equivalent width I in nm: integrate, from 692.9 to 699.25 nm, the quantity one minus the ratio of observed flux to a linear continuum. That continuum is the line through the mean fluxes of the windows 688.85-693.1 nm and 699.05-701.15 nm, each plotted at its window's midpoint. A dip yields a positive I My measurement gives -0.36 nm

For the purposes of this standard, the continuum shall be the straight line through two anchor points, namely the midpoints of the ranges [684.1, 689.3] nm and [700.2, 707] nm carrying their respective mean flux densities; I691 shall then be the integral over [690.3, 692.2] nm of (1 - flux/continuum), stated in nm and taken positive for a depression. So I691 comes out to 0.116 nm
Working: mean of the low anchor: 13.6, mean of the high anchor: 22.5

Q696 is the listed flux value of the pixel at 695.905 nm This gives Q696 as 18.5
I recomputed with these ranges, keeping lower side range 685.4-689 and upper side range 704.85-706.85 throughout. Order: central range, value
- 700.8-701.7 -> -0.141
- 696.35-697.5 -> -0.176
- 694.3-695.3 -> -0.182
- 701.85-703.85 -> -0.378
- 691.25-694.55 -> -0.246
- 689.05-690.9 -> 0.023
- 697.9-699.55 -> -0.186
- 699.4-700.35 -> -0.125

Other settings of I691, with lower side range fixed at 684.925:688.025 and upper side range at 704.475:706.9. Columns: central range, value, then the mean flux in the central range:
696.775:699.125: -0.215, 20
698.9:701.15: -0.197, 20.9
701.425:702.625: -0.127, 22.2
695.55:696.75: -0.126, 19.4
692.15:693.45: -0.095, 17.3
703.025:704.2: -0.233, 24.8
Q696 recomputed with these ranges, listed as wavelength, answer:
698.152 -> 20.02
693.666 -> 18.11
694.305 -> 18.83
